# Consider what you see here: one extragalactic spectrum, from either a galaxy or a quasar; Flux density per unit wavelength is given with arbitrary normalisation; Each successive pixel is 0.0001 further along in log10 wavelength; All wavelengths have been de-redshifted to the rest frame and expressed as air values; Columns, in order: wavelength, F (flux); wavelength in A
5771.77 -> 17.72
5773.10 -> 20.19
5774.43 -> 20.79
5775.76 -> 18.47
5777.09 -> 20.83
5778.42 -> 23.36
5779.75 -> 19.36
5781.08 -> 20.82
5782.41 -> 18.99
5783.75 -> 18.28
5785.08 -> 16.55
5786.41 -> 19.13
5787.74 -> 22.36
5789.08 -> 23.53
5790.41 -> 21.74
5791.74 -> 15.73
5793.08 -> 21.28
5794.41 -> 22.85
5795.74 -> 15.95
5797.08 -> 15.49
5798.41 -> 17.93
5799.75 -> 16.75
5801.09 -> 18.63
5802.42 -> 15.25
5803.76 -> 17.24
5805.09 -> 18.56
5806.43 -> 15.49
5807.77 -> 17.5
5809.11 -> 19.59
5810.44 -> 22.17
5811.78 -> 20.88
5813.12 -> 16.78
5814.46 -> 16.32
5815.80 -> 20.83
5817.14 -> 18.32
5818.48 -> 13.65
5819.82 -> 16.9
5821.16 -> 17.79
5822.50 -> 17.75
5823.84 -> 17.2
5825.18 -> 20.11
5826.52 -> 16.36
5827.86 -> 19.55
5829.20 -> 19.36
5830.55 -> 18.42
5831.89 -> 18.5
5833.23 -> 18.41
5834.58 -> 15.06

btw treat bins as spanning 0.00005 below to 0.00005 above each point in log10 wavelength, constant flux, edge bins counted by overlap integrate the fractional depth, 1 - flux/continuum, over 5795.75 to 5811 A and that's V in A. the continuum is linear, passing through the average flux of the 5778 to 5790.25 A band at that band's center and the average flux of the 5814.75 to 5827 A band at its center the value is 1.0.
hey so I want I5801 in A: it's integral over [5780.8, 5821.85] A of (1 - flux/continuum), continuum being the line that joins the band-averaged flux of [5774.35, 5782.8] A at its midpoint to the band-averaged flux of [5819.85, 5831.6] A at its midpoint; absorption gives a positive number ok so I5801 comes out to 1.9 A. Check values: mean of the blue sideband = 20.4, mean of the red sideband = 18.3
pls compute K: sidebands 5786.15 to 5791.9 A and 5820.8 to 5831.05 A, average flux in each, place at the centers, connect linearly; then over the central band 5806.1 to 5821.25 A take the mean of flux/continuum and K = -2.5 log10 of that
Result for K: 0.067 mag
